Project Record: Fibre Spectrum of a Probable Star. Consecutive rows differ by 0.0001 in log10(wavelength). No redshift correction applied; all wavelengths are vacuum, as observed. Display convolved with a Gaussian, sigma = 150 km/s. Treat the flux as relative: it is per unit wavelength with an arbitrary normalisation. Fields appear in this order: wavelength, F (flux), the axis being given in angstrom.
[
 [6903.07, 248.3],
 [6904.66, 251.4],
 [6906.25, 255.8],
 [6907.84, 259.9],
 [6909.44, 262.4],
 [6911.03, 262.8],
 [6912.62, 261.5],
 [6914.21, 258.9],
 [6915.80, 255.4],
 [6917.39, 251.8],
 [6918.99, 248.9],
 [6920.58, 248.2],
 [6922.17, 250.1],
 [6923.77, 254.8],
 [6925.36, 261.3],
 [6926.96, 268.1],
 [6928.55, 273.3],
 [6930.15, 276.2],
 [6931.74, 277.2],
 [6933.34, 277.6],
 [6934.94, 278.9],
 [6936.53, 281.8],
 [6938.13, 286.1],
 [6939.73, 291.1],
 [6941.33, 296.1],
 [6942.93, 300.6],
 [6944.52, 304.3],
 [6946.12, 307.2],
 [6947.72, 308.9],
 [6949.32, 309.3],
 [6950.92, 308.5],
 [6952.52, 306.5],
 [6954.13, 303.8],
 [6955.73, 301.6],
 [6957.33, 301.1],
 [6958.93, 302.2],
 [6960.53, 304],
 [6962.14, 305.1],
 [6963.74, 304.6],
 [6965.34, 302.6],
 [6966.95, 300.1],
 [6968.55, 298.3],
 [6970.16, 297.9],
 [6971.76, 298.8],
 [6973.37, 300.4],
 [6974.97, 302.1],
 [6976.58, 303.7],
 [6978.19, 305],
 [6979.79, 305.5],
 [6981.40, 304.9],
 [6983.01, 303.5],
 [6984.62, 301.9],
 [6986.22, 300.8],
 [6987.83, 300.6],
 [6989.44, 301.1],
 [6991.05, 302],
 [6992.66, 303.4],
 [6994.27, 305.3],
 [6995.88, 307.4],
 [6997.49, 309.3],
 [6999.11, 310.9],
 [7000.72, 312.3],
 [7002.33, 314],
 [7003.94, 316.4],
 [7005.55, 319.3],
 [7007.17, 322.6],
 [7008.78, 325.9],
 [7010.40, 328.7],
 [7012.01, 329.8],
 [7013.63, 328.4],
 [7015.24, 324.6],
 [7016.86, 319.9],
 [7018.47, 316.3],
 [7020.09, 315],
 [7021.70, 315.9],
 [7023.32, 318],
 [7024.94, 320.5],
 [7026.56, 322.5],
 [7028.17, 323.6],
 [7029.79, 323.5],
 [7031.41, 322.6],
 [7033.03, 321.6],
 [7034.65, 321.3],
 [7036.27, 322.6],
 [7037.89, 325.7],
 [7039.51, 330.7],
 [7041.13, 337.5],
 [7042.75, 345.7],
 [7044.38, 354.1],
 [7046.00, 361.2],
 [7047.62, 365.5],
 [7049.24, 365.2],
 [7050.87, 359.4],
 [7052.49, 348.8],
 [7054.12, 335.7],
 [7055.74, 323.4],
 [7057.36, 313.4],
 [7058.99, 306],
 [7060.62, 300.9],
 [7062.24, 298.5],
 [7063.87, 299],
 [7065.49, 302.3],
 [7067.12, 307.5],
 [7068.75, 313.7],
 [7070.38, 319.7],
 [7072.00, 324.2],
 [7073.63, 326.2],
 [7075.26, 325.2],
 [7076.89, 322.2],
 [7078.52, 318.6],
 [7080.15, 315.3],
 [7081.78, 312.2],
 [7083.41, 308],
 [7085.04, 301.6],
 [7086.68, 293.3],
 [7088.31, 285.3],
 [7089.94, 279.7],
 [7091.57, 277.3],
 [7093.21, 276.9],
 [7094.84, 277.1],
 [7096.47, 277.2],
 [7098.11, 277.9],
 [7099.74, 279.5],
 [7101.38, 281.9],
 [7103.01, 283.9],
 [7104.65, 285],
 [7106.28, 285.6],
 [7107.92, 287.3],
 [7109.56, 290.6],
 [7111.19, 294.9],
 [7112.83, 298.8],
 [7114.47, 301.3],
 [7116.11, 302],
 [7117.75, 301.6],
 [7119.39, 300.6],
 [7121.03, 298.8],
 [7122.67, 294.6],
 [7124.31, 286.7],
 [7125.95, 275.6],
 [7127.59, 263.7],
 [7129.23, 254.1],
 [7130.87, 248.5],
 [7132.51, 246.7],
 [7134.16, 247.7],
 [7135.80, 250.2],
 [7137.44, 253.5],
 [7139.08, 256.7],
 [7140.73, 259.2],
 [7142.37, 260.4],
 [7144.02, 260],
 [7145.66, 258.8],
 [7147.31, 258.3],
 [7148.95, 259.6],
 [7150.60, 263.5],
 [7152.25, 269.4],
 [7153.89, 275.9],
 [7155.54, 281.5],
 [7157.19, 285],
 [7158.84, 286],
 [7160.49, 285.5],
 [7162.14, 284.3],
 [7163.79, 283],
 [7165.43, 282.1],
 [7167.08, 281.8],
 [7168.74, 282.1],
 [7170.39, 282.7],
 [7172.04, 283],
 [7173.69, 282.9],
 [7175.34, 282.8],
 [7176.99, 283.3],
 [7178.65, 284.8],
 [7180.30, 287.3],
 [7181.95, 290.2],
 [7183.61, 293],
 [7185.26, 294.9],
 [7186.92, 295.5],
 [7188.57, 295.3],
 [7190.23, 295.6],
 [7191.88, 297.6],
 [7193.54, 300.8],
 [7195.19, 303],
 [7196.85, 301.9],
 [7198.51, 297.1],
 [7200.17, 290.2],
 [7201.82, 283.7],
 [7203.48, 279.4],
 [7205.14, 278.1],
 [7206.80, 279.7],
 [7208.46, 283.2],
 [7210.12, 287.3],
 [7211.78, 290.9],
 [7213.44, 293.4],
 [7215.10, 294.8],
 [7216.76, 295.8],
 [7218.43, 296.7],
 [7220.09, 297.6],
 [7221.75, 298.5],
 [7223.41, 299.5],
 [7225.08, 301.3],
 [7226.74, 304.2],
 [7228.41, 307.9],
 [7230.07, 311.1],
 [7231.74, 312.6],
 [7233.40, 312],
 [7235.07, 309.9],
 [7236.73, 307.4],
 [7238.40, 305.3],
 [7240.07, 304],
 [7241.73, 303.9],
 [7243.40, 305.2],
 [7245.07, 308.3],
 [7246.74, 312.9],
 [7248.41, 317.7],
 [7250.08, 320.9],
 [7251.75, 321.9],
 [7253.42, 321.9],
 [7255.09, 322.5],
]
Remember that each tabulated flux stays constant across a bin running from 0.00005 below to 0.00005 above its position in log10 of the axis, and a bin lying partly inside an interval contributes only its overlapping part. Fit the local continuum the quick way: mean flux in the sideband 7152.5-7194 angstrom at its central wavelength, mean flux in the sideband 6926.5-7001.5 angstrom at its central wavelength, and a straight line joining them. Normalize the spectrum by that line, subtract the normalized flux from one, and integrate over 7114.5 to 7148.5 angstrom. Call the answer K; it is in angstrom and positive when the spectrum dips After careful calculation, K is 2.3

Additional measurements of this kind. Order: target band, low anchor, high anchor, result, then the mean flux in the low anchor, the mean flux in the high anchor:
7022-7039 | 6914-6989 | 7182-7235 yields -1.7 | 290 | 296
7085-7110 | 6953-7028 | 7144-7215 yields 1.0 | 310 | 284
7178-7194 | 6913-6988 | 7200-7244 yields 0.2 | 290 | 298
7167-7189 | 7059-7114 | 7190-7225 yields 0.5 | 298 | 293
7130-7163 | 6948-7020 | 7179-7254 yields 4.1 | 308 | 300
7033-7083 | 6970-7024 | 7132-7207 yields -4.4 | 311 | 279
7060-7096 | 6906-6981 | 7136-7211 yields -2.6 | 286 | 281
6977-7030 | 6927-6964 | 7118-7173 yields -4.7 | 295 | 272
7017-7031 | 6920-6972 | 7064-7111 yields -1.2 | 291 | 298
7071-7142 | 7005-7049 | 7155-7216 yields 5.1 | 329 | 288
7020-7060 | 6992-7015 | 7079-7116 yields -3.4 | 317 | 290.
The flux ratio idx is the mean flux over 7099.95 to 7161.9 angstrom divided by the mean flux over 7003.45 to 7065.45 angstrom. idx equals 0.84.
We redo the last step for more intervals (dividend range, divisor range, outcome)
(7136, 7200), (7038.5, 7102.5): 0.89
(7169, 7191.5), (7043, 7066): 0.87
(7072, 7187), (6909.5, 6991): 0.98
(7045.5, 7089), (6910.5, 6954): 1.15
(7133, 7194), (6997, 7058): 0.84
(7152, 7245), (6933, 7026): 0.96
